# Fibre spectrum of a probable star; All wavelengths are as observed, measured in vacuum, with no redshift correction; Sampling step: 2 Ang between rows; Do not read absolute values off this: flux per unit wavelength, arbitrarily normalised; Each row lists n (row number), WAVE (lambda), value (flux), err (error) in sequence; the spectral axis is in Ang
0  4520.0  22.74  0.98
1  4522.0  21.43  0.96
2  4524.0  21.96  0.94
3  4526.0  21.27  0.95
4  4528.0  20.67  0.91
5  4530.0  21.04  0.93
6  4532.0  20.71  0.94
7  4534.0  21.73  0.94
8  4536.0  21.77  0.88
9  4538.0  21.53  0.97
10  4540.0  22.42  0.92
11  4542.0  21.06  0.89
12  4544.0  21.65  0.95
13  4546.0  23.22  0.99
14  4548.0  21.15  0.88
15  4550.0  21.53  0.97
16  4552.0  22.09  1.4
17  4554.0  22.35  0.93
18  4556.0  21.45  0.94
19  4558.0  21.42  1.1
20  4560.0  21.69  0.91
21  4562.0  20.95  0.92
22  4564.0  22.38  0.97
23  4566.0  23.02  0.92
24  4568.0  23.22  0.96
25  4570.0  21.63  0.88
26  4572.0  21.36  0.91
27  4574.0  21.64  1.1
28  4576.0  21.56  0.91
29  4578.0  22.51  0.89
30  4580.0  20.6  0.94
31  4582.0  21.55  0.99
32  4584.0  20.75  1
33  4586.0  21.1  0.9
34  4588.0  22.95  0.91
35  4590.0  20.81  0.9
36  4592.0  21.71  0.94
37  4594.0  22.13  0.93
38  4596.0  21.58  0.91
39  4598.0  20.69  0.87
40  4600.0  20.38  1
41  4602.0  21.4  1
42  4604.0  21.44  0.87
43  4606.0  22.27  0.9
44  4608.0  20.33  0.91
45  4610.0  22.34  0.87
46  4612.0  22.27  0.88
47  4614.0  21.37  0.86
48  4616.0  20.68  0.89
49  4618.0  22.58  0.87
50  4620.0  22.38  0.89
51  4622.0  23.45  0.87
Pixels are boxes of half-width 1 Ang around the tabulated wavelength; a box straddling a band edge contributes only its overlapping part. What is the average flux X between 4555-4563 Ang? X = 21.4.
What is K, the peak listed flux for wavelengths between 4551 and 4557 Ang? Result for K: 22.35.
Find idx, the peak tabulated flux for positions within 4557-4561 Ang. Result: 21.69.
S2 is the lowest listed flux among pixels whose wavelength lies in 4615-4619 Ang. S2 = 20.68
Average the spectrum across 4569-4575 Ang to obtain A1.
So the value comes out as 21.5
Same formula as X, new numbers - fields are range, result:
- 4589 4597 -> 21.6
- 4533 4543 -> 21.7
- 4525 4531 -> 21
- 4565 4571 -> 22.6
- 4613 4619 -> 21.5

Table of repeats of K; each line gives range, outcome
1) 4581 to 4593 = 22.95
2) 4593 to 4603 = 22.13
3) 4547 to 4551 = 21.53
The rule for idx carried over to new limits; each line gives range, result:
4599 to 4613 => 22.34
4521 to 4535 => 21.96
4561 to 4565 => 22.38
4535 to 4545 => 22.42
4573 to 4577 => 21.64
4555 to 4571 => 23.22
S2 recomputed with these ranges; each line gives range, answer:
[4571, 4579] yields 21.36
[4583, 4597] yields 20.75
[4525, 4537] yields 20.67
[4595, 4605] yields 20.38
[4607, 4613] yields 20.33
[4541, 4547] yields 21.06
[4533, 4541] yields 21.53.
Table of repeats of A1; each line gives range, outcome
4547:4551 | 21.3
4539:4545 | 21.7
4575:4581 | 21.6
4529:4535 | 21.2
